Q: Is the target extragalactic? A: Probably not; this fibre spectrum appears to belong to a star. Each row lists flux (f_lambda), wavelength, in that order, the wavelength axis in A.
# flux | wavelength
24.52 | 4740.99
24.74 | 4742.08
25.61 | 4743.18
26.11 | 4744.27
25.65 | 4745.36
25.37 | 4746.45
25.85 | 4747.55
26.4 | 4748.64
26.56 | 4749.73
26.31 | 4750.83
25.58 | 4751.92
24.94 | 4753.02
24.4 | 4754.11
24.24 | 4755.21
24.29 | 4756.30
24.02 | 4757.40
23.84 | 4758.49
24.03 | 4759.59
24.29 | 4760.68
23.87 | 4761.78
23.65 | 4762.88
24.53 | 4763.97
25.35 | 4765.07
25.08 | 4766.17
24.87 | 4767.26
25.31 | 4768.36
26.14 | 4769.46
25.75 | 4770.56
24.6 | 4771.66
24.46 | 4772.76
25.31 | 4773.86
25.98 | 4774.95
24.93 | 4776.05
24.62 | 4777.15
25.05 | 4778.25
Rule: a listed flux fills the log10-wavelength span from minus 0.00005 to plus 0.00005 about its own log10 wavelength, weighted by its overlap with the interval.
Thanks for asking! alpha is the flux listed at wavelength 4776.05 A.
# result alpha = 24.93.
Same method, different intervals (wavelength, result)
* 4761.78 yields 23.87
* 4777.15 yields 24.62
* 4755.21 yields 24.24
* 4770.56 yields 25.75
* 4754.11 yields 24.4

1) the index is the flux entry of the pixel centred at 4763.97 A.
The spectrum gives 24.53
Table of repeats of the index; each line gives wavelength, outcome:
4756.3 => 24.29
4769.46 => 26.14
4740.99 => 24.52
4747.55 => 25.85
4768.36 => 25.31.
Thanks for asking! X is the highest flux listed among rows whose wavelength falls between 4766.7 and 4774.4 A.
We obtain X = 26.14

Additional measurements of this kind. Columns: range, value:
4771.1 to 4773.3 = 24.6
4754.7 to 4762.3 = 24.29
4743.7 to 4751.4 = 26.56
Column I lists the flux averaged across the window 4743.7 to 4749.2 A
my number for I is 25.9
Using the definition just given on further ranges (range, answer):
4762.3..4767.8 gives 24.7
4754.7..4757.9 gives 24.2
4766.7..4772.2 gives 25.3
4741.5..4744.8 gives 25.4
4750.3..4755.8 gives 25.1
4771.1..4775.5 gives 25.1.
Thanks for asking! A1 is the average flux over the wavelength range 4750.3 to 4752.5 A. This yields 25.9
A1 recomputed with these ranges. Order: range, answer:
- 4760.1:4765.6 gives 24.3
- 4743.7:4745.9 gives 25.9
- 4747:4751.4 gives 26.3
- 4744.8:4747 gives 25.5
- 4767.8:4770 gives 25.7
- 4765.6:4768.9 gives 25.1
